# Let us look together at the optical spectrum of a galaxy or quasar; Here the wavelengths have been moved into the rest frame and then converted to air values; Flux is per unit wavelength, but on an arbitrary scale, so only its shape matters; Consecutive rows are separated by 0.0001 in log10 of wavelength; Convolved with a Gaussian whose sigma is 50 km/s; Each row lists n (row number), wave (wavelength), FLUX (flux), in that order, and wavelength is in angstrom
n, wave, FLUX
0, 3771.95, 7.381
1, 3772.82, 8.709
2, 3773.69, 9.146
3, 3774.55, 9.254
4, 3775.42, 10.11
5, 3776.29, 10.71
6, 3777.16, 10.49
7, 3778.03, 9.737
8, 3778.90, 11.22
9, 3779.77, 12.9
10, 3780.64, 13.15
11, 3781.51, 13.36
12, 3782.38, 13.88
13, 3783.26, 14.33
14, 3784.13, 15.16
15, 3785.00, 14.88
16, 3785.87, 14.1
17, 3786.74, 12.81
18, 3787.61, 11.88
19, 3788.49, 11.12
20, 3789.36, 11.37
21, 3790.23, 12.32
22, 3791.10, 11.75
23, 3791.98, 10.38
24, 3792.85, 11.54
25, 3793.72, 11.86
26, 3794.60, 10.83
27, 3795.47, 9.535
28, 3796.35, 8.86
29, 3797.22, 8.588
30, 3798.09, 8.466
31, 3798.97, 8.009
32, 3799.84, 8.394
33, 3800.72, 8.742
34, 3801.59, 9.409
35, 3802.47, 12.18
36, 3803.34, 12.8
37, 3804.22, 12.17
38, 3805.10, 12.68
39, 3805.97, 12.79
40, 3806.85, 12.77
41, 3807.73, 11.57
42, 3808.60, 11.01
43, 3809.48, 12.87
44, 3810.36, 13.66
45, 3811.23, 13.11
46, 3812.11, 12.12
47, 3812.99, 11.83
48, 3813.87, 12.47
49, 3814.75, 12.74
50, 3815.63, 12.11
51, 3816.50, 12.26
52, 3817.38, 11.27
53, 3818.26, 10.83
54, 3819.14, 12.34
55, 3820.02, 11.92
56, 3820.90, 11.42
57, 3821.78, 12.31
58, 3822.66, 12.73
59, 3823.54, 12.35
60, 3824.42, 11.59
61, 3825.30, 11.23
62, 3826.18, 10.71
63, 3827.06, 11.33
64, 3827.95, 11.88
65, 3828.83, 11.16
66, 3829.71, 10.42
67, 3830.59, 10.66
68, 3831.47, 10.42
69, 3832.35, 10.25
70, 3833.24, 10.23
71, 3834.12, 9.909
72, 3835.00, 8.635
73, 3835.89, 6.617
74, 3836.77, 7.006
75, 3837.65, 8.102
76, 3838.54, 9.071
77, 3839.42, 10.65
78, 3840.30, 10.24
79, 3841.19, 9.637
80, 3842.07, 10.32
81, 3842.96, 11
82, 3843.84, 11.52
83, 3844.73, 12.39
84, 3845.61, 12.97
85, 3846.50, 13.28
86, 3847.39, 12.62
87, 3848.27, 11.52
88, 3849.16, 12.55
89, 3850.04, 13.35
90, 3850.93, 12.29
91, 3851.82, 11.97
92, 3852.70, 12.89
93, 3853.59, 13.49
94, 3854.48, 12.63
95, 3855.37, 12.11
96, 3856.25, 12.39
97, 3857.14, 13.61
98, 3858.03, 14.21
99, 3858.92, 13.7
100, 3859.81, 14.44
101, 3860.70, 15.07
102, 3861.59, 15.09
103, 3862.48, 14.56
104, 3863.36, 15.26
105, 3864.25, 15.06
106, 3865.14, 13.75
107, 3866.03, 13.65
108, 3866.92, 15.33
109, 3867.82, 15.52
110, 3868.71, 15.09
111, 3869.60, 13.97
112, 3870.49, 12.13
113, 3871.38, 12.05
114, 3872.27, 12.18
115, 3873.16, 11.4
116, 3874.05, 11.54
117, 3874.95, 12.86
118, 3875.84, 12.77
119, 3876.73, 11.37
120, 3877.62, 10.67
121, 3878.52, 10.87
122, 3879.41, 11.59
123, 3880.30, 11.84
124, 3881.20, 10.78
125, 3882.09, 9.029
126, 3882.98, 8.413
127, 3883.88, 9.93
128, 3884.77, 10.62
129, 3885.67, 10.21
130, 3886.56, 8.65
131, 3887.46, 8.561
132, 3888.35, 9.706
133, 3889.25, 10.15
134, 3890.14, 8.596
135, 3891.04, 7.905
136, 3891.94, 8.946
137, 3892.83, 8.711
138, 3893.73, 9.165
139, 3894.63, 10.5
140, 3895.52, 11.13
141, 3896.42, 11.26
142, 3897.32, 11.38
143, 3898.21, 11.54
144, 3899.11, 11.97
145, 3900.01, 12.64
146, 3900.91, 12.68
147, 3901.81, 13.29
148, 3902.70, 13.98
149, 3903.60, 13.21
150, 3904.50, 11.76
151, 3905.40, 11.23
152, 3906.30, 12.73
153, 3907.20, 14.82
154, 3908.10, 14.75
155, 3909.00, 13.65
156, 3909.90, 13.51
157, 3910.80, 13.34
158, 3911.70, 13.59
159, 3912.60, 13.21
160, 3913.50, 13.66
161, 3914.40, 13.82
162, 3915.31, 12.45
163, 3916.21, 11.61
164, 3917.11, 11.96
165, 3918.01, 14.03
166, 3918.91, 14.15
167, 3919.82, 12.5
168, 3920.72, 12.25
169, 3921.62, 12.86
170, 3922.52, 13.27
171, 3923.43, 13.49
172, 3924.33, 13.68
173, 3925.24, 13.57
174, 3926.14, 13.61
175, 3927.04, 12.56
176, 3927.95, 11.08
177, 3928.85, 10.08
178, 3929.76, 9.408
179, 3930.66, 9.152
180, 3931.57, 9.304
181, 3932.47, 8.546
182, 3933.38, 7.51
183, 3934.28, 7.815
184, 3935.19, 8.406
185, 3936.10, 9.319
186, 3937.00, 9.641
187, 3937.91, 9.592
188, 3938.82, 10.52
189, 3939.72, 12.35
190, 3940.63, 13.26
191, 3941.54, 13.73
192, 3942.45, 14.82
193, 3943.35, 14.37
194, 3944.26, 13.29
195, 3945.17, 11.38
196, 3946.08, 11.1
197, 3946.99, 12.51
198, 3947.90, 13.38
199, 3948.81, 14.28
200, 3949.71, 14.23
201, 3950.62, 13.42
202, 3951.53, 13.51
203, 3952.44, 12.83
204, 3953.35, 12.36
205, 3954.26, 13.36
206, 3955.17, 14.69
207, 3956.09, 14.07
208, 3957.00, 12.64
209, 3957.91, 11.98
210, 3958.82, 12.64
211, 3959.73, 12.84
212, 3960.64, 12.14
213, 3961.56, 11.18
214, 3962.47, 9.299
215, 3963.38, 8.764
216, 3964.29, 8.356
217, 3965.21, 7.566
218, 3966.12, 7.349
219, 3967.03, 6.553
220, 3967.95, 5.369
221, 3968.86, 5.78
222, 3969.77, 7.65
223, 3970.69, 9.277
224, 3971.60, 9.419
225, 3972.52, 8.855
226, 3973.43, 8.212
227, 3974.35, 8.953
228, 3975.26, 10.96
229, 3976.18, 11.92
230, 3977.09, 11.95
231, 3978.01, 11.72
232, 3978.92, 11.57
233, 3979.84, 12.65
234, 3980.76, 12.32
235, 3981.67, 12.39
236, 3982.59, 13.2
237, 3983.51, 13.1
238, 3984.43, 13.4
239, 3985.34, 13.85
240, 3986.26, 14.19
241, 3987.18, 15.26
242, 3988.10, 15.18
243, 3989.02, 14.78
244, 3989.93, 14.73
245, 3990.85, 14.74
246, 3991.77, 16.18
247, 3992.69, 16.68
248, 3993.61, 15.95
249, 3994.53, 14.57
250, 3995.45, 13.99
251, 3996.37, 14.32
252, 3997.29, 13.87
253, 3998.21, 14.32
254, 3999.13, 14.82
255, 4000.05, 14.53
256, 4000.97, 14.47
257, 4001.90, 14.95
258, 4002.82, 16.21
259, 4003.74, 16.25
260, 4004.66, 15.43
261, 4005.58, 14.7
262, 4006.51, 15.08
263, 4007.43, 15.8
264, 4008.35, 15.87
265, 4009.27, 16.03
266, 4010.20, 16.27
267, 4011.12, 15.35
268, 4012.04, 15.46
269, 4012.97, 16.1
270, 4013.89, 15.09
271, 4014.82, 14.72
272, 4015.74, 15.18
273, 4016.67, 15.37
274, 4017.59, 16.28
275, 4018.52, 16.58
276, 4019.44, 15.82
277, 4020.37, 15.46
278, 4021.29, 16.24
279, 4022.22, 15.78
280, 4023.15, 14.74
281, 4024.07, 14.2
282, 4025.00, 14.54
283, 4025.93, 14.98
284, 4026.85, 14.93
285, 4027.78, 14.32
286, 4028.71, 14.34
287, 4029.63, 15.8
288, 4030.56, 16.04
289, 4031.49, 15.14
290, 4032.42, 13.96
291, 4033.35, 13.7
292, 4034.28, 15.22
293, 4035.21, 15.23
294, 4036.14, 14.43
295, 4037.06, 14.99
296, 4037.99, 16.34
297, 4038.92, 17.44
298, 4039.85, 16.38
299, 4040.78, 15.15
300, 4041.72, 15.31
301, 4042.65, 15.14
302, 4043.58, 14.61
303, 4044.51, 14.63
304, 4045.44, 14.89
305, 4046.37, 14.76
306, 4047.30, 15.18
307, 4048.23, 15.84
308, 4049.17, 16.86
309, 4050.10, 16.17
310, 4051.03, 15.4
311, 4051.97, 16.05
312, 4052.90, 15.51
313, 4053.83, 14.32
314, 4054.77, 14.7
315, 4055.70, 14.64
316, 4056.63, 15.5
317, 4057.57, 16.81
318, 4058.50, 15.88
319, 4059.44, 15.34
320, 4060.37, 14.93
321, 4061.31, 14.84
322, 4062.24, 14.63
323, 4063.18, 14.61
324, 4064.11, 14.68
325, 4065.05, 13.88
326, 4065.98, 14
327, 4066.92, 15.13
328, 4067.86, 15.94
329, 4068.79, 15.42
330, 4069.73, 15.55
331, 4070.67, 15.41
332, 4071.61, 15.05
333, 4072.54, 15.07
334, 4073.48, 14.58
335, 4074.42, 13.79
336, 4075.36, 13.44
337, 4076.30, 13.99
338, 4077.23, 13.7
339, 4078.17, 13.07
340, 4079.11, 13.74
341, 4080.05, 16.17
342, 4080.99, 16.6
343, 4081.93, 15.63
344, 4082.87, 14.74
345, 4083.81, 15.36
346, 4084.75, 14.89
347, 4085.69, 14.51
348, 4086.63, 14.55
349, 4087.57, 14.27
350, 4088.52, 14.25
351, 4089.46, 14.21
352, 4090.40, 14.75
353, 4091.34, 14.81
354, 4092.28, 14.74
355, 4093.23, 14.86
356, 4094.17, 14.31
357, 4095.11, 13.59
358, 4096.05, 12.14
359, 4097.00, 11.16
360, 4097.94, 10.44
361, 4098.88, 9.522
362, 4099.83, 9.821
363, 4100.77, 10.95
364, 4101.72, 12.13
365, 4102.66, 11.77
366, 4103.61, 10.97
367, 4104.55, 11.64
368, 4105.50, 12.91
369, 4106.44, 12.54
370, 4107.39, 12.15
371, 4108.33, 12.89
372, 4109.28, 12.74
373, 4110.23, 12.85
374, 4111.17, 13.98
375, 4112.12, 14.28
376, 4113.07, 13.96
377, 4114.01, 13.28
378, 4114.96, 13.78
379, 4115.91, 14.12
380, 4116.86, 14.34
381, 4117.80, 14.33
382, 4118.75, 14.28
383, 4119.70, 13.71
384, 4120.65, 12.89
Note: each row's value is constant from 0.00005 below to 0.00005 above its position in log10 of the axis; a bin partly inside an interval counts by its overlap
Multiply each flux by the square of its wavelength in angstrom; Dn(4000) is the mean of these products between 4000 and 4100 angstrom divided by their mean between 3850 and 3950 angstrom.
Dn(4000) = 1.3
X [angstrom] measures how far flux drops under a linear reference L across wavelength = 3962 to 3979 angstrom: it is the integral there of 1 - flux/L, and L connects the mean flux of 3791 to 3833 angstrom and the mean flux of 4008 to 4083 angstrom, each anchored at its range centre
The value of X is 6.2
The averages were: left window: 11.3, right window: 15.2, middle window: 8.87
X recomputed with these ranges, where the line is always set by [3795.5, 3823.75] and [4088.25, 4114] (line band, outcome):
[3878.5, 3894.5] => 2.9 angstrom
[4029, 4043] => -3.2 angstrom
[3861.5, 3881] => -2.2 angstrom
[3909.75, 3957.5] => -1.0 angstrom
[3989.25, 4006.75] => -3.9 angstrom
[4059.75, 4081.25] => -3.5 angstrom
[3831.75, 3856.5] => 1.2 angstrom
